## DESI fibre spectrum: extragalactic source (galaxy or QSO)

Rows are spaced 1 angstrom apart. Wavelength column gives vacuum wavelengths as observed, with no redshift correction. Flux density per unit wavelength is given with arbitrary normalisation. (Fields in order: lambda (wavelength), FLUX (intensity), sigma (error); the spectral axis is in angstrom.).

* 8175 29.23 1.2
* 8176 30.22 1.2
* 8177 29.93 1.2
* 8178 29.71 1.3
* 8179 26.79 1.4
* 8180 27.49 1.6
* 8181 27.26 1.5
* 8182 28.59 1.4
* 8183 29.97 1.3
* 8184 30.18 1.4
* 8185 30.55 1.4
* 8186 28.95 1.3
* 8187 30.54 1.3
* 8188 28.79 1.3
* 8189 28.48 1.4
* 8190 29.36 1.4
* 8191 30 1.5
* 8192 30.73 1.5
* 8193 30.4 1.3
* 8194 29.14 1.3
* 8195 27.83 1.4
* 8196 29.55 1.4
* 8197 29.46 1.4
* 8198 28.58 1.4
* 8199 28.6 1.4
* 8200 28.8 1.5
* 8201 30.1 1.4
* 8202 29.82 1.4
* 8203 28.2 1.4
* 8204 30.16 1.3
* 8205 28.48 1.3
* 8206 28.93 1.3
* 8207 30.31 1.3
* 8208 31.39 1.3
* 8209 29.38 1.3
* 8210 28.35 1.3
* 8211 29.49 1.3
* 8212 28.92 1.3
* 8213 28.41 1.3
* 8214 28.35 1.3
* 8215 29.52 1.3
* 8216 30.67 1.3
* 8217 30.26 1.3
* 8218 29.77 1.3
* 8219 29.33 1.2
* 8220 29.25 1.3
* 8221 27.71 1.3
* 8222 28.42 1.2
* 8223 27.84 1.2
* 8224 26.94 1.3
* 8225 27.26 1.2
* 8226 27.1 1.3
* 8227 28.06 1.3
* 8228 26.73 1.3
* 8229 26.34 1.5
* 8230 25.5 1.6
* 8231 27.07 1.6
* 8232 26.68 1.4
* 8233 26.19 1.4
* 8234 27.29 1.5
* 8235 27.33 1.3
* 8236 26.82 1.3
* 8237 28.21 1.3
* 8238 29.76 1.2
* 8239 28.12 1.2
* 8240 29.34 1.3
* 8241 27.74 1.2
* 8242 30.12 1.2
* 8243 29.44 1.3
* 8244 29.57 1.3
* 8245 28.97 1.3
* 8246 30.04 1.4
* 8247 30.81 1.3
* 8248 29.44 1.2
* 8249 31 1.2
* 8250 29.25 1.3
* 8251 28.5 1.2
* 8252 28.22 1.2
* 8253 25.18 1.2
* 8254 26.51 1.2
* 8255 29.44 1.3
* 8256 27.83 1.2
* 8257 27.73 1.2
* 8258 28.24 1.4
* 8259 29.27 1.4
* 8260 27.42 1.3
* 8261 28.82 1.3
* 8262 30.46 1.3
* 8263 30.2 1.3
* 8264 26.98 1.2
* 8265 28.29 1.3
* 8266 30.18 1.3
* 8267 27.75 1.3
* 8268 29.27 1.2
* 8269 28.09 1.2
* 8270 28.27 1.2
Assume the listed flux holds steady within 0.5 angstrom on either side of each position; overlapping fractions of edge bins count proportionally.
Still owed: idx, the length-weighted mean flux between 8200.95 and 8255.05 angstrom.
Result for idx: 28.6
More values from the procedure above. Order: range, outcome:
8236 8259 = 28.8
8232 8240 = 27.7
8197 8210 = 29.4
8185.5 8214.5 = 29.3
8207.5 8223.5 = 29.2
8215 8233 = 27.9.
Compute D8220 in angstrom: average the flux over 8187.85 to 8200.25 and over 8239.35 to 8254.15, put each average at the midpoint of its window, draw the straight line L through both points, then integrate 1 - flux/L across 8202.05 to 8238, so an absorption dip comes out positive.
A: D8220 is 1.0 angstrom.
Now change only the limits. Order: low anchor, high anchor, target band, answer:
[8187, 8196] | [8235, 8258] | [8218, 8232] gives 0.7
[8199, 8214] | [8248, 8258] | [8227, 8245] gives 0.5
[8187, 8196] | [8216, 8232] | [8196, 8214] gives -0.3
